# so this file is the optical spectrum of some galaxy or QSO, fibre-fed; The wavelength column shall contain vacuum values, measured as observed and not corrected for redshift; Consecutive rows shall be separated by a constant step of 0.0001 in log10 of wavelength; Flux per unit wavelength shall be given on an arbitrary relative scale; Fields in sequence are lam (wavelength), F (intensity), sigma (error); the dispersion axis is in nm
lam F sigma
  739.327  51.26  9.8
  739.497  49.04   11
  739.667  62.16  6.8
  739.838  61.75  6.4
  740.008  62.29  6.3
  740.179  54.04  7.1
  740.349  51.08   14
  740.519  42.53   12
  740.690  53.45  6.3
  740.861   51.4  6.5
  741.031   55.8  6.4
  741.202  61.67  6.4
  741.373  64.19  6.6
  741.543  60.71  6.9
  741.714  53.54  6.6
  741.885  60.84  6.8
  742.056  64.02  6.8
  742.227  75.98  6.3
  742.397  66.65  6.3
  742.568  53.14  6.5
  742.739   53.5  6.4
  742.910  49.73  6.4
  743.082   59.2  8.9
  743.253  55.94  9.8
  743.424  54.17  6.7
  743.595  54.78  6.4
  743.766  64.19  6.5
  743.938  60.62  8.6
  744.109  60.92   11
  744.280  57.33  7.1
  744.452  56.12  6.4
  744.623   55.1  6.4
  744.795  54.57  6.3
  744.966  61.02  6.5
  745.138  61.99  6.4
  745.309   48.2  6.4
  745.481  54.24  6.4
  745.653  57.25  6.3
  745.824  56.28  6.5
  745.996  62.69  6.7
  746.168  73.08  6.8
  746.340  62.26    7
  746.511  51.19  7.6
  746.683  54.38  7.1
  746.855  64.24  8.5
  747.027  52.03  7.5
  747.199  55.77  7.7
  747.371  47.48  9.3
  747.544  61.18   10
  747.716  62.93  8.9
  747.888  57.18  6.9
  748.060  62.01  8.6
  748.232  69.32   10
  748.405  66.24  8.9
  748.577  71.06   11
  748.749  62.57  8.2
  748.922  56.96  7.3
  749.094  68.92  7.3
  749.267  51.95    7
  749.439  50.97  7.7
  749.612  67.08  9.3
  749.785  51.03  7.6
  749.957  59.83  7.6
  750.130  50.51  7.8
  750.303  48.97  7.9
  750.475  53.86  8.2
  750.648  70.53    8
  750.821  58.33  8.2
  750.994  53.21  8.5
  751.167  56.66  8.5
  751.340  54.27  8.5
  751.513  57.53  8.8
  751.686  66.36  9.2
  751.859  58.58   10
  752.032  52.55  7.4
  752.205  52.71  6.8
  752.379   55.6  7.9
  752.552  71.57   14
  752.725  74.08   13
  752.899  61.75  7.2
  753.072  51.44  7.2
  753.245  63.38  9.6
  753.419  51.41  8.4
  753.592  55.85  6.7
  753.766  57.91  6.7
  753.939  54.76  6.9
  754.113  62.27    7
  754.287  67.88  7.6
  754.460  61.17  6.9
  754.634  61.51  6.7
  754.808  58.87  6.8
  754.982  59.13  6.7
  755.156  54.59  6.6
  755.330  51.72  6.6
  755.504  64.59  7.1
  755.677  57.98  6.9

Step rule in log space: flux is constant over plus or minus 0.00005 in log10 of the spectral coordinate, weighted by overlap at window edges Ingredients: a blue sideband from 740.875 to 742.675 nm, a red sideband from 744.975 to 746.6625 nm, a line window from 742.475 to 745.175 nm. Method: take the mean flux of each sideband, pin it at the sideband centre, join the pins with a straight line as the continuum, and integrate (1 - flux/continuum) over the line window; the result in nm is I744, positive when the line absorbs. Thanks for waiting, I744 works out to 0.13 nm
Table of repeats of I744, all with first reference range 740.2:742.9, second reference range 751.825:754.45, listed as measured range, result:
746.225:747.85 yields 0.04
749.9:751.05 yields 0.05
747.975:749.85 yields -0.09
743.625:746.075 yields 0.01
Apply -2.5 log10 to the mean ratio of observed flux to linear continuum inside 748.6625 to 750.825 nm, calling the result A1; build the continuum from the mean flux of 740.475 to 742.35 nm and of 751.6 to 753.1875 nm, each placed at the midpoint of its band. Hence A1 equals 0.04 mag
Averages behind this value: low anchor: 59.1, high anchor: 60.6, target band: 57.8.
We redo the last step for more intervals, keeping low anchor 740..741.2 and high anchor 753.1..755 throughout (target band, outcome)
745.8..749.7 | -0.08 mag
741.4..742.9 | -0.13 mag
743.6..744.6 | -0.09 mag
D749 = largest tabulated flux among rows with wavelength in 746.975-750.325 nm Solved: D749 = 71.06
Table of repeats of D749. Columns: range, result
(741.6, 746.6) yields 75.98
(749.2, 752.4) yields 70.53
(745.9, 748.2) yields 73.08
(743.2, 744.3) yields 64.19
